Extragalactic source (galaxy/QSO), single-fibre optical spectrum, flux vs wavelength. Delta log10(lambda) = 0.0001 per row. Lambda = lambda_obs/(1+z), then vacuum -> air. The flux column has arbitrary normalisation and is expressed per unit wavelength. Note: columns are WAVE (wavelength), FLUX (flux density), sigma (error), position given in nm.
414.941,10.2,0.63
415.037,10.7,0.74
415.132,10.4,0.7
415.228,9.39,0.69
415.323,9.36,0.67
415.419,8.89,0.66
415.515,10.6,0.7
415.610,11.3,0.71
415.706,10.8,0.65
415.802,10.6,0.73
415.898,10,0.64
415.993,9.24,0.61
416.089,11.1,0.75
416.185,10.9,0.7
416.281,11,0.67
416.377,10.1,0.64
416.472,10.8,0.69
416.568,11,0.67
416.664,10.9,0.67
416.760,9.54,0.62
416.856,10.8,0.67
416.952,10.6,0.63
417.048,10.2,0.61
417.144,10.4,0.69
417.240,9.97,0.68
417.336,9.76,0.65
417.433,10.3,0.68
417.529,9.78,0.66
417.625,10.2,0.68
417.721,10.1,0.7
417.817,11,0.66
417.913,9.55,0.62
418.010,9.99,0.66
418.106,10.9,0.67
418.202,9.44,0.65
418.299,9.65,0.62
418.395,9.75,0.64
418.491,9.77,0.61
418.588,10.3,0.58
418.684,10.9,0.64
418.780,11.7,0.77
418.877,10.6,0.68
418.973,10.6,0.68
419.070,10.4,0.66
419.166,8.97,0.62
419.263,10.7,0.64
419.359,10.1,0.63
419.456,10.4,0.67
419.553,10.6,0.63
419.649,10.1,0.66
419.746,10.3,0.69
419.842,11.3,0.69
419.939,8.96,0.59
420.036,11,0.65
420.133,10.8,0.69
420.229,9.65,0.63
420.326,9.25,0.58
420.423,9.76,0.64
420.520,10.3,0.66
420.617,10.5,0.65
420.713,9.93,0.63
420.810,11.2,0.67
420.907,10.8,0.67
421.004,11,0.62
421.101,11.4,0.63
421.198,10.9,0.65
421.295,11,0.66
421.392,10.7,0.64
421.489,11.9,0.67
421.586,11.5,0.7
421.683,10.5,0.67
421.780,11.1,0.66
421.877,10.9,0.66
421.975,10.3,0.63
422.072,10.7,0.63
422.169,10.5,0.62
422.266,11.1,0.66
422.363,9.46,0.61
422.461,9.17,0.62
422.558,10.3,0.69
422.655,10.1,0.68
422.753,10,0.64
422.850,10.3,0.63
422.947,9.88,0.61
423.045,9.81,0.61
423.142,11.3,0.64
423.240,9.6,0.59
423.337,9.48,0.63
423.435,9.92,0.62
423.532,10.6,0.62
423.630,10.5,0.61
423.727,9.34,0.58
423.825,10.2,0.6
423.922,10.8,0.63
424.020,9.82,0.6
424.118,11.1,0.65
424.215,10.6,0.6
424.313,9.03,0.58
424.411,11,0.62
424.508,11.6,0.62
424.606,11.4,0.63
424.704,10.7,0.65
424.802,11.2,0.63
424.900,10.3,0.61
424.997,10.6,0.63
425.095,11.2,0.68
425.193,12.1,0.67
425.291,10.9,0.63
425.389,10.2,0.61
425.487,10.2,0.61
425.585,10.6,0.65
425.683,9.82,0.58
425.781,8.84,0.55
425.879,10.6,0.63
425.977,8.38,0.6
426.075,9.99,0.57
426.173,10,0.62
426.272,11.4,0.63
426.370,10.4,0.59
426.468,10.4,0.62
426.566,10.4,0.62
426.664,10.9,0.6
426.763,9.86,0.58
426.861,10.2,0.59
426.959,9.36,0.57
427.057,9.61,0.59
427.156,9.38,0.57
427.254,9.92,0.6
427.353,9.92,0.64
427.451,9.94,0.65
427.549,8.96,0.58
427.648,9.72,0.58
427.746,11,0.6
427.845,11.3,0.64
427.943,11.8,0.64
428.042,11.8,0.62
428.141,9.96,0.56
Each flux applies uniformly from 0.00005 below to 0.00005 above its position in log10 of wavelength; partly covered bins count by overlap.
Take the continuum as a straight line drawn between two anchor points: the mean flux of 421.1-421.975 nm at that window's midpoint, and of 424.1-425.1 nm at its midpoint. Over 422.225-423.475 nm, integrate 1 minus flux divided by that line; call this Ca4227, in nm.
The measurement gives 0.10 nm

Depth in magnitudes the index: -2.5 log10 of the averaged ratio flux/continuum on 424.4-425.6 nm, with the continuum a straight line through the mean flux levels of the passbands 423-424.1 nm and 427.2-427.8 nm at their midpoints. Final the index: -0.09 mag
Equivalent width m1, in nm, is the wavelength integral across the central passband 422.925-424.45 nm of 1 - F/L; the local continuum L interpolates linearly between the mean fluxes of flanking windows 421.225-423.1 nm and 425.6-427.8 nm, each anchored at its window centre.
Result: 0.02 nm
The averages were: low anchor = 10.5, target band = 10.2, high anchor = 9.97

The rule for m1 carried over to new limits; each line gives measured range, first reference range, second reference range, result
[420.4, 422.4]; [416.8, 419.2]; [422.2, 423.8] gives -0.13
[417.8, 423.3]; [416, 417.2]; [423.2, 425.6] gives 0.08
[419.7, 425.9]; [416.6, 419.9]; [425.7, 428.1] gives -0.15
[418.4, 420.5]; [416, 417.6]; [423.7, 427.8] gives 0.02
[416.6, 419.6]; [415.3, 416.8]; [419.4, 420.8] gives 0.02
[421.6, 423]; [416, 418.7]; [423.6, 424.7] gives 0.01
